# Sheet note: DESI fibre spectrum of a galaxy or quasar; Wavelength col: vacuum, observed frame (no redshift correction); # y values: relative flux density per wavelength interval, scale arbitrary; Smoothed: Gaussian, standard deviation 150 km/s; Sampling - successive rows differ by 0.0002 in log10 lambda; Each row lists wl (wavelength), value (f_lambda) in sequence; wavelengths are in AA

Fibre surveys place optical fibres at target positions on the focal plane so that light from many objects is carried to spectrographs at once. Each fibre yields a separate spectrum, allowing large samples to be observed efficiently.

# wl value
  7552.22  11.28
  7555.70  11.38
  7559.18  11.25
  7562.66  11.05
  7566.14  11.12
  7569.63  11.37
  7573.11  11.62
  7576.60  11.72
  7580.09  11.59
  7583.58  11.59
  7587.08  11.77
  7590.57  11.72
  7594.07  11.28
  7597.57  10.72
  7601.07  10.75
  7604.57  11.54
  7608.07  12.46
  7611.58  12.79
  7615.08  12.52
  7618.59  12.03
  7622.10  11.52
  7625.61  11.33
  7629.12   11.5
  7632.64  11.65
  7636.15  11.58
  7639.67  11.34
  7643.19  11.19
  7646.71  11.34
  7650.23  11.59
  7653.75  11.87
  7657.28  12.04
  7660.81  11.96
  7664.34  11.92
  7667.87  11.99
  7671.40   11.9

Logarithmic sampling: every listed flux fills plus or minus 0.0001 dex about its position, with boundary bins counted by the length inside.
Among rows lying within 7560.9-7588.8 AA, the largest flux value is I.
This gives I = 11.77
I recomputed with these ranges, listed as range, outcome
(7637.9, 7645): 11.34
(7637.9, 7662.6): 12.04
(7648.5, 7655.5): 11.87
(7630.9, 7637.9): 11.65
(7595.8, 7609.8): 12.46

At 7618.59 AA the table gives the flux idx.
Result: 12.03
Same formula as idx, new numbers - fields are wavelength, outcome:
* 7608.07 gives 12.46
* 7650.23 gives 11.59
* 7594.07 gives 11.28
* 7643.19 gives 11.19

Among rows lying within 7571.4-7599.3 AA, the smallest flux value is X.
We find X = 10.72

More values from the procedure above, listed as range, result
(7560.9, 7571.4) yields 11.05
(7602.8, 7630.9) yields 11.33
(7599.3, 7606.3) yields 10.75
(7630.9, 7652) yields 11.19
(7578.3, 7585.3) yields 11.59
